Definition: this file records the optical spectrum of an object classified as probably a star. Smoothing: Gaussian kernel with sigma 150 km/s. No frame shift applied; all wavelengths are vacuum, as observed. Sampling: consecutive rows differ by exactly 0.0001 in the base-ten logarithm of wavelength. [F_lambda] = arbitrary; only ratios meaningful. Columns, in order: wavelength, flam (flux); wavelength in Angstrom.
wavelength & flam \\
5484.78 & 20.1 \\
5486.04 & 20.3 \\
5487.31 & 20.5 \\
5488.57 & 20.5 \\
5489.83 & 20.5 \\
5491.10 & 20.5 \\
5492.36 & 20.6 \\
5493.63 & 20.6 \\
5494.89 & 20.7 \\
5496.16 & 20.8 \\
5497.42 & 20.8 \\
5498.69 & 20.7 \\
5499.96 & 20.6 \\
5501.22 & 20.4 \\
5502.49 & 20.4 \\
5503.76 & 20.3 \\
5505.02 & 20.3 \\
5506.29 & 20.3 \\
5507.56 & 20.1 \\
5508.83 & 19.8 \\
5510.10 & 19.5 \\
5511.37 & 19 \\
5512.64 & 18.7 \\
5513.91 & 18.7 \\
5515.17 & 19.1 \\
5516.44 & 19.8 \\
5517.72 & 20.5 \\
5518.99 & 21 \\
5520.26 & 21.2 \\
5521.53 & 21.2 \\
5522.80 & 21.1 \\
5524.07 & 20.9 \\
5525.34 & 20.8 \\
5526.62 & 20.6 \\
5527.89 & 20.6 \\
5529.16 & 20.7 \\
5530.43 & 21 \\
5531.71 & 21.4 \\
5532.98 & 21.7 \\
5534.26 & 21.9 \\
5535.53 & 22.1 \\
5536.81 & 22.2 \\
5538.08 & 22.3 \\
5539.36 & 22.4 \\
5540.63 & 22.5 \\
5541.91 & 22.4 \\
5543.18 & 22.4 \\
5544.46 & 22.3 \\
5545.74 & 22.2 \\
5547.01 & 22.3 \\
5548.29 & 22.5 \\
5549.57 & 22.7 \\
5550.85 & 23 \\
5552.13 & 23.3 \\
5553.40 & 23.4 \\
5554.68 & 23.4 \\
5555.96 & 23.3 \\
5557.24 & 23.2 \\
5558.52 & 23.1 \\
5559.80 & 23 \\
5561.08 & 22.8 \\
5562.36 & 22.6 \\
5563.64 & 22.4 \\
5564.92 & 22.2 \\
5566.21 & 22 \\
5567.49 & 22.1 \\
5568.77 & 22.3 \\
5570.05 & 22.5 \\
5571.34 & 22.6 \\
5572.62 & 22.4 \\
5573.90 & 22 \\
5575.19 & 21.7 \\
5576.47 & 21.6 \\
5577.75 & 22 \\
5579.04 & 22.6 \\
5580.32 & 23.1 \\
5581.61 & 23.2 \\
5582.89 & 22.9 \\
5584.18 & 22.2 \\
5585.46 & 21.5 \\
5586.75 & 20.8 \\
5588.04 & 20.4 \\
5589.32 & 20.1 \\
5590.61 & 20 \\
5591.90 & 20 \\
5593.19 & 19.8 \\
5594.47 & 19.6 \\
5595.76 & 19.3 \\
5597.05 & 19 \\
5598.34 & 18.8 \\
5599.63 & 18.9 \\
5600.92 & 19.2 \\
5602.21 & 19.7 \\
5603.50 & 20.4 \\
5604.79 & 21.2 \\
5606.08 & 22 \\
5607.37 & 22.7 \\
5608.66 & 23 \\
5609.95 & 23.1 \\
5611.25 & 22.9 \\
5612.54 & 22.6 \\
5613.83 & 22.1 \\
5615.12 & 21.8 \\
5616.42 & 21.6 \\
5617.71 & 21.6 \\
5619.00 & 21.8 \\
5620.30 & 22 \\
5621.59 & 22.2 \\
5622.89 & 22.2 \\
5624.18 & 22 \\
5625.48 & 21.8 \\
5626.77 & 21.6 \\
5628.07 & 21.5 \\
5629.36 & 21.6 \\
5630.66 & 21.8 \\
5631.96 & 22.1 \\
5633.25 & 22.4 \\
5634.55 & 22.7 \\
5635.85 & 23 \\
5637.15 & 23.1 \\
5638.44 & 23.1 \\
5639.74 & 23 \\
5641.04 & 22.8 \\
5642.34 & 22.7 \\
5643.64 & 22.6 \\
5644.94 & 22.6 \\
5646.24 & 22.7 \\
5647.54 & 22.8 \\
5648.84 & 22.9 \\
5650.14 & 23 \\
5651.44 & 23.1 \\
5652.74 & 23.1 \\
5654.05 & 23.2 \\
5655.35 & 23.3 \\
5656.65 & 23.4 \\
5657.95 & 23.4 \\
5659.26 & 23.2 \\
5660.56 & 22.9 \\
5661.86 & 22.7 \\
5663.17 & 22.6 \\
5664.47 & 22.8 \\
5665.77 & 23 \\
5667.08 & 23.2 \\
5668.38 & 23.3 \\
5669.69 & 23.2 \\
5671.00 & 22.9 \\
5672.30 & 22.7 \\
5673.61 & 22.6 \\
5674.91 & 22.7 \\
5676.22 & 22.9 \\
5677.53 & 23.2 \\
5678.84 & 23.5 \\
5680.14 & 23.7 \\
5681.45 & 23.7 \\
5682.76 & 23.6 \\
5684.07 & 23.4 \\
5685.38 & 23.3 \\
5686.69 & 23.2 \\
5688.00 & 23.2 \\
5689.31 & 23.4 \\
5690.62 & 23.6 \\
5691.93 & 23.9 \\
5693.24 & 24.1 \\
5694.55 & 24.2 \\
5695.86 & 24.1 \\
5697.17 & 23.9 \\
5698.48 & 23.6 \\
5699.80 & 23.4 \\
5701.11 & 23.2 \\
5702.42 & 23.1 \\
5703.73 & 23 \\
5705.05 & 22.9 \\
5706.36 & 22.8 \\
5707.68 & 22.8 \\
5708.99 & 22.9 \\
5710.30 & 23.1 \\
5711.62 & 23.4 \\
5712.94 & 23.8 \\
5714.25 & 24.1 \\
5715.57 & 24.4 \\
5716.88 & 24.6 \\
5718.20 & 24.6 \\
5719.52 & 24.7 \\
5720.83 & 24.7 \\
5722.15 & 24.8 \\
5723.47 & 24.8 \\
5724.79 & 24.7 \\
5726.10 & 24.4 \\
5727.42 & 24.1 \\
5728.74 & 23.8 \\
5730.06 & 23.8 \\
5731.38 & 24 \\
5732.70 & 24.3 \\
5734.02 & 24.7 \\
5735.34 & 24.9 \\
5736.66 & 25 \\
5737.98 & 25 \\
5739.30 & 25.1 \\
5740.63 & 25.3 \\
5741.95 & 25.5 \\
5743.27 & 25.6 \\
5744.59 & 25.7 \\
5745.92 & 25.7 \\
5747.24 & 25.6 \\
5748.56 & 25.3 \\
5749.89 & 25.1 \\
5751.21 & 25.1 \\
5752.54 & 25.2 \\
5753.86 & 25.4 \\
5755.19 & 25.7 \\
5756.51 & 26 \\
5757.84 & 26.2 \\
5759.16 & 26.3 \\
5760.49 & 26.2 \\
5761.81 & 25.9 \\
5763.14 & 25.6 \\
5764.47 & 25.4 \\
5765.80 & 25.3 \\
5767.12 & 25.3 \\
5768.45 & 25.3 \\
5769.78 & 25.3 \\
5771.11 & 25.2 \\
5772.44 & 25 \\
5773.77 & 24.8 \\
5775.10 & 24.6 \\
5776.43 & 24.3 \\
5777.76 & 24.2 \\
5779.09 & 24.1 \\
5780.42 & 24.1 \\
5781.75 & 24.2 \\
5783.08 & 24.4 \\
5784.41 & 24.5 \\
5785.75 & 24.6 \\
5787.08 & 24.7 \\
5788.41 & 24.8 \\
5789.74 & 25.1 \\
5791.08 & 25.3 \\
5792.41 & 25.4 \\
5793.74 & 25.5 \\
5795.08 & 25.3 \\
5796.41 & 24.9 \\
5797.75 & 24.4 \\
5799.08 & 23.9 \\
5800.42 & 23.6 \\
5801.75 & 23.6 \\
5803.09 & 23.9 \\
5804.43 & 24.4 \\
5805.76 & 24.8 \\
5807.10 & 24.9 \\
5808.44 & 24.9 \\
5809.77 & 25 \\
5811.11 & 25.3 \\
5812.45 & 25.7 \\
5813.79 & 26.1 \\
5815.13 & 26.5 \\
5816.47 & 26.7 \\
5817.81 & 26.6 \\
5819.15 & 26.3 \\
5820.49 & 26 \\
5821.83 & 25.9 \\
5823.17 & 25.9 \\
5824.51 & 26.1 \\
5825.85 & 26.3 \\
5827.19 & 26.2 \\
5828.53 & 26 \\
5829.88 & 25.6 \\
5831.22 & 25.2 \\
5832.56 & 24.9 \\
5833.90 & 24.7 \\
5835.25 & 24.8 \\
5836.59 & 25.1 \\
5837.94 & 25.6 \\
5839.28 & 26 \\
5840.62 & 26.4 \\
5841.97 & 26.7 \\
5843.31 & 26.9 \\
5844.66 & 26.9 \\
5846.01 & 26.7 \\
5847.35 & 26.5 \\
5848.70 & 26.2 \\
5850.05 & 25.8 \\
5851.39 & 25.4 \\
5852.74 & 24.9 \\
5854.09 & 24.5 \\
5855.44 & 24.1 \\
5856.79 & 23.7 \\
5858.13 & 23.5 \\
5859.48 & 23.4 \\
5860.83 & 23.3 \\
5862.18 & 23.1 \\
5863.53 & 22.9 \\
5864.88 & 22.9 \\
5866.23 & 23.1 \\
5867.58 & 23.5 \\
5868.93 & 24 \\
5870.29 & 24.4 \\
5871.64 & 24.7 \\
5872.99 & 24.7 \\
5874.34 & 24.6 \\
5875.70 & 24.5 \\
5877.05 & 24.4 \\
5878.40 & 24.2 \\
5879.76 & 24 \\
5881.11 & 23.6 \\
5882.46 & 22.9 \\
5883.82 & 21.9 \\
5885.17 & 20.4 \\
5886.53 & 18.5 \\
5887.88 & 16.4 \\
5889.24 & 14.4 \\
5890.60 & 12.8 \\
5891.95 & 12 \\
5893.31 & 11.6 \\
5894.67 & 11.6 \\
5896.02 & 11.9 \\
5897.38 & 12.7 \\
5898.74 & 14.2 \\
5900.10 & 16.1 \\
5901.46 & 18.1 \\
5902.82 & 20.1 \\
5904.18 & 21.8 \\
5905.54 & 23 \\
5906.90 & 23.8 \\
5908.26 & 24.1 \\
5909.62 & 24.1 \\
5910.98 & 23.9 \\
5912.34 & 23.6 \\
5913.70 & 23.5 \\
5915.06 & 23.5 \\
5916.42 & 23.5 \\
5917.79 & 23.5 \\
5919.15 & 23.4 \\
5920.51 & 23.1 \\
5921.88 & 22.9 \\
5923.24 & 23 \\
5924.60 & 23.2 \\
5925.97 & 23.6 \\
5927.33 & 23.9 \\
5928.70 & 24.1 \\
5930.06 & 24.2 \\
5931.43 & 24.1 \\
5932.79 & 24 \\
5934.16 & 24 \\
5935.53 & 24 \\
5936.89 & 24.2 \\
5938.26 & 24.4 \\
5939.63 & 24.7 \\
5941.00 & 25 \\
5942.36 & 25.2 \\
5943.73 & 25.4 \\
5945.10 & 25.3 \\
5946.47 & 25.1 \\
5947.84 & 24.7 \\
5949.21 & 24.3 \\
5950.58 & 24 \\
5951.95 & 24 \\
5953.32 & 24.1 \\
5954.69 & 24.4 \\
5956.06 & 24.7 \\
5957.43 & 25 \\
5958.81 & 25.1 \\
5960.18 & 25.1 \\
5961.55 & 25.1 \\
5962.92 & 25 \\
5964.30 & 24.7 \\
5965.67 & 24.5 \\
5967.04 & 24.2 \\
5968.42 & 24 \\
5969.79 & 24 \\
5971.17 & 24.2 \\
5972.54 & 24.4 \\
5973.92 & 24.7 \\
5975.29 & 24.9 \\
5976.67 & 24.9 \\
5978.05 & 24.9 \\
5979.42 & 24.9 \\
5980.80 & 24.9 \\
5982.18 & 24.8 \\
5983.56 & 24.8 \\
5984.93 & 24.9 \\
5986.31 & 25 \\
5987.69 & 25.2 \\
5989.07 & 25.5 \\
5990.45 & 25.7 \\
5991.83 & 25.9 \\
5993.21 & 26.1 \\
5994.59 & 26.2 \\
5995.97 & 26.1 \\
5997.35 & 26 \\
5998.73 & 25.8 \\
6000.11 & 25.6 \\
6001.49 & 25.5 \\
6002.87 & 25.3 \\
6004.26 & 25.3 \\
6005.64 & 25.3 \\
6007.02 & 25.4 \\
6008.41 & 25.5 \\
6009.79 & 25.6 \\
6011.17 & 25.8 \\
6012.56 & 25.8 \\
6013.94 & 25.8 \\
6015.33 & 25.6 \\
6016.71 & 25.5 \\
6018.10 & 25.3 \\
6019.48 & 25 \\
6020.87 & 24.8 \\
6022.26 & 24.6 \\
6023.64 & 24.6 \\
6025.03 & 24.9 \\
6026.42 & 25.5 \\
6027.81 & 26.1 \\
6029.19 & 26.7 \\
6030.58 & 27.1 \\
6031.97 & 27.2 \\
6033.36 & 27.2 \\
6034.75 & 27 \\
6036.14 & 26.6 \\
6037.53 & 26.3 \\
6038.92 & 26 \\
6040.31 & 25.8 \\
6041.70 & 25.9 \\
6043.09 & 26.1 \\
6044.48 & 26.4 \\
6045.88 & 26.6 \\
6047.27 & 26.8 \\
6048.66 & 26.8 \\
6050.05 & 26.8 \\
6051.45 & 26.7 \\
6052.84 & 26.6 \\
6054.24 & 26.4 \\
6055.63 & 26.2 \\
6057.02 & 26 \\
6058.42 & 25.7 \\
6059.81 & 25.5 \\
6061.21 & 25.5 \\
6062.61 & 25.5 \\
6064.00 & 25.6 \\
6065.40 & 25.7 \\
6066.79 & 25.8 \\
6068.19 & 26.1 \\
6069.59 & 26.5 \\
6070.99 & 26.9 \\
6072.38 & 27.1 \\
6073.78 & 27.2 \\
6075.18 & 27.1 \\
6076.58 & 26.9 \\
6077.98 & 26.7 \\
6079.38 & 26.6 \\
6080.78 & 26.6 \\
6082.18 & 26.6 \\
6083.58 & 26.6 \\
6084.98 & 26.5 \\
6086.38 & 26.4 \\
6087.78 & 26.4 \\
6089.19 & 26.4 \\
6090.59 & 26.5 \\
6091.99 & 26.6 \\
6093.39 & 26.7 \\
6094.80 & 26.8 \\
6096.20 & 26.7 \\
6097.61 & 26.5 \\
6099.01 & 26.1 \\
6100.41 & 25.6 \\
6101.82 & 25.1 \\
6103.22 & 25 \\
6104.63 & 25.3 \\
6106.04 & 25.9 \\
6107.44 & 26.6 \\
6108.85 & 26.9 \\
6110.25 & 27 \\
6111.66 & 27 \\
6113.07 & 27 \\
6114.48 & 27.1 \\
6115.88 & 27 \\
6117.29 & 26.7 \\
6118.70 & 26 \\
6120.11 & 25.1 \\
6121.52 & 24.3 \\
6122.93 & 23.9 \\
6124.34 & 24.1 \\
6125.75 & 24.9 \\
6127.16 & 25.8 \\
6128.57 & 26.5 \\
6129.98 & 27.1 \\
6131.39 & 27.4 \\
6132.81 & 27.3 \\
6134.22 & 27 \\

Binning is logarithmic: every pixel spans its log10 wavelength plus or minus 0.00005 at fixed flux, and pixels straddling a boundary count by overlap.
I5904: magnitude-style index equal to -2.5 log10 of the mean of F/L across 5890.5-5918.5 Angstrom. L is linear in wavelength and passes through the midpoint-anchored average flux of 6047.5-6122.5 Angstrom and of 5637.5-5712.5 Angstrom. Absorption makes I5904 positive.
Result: 0.29 mag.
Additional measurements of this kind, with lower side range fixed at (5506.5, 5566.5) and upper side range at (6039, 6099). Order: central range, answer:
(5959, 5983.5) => 0.036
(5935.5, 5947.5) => 0.017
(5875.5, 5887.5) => 0.101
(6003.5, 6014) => 0.013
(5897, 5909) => 0.265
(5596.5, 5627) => 0.042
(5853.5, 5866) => 0.047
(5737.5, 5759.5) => -0.089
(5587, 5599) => 0.125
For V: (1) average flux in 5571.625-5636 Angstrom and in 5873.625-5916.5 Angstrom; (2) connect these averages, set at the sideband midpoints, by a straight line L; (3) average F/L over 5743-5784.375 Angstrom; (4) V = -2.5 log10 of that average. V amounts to -0.22 mag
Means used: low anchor 21.5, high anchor 19.8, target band 25.2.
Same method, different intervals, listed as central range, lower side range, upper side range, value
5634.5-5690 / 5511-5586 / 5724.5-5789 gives 0.025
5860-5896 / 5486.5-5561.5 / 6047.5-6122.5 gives 0.176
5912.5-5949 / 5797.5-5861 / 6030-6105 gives 0.075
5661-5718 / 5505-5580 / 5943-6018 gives -0.025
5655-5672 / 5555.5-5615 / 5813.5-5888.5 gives -0.026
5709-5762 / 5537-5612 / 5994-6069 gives -0.072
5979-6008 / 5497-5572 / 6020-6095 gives 0.011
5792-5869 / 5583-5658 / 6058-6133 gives -0.061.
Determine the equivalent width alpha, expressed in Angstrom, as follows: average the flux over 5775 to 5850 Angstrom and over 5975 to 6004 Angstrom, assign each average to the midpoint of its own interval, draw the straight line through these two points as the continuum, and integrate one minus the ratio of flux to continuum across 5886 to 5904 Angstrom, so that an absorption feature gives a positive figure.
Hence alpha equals 7.5 Angstrom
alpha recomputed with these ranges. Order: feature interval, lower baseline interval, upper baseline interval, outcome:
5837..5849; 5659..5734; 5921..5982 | -1.2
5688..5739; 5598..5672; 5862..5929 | -4.6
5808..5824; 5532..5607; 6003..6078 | -1.3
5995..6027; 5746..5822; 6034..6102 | 0.9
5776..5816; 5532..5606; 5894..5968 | -4.0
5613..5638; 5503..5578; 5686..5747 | 0.9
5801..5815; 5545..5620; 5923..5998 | -0.8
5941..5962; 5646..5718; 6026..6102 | 0.6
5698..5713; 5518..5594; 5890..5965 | -0.7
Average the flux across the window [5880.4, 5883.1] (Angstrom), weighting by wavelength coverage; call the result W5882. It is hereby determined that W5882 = 23.3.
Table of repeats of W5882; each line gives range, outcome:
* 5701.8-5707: 23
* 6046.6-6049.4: 26.9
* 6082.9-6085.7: 26.6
